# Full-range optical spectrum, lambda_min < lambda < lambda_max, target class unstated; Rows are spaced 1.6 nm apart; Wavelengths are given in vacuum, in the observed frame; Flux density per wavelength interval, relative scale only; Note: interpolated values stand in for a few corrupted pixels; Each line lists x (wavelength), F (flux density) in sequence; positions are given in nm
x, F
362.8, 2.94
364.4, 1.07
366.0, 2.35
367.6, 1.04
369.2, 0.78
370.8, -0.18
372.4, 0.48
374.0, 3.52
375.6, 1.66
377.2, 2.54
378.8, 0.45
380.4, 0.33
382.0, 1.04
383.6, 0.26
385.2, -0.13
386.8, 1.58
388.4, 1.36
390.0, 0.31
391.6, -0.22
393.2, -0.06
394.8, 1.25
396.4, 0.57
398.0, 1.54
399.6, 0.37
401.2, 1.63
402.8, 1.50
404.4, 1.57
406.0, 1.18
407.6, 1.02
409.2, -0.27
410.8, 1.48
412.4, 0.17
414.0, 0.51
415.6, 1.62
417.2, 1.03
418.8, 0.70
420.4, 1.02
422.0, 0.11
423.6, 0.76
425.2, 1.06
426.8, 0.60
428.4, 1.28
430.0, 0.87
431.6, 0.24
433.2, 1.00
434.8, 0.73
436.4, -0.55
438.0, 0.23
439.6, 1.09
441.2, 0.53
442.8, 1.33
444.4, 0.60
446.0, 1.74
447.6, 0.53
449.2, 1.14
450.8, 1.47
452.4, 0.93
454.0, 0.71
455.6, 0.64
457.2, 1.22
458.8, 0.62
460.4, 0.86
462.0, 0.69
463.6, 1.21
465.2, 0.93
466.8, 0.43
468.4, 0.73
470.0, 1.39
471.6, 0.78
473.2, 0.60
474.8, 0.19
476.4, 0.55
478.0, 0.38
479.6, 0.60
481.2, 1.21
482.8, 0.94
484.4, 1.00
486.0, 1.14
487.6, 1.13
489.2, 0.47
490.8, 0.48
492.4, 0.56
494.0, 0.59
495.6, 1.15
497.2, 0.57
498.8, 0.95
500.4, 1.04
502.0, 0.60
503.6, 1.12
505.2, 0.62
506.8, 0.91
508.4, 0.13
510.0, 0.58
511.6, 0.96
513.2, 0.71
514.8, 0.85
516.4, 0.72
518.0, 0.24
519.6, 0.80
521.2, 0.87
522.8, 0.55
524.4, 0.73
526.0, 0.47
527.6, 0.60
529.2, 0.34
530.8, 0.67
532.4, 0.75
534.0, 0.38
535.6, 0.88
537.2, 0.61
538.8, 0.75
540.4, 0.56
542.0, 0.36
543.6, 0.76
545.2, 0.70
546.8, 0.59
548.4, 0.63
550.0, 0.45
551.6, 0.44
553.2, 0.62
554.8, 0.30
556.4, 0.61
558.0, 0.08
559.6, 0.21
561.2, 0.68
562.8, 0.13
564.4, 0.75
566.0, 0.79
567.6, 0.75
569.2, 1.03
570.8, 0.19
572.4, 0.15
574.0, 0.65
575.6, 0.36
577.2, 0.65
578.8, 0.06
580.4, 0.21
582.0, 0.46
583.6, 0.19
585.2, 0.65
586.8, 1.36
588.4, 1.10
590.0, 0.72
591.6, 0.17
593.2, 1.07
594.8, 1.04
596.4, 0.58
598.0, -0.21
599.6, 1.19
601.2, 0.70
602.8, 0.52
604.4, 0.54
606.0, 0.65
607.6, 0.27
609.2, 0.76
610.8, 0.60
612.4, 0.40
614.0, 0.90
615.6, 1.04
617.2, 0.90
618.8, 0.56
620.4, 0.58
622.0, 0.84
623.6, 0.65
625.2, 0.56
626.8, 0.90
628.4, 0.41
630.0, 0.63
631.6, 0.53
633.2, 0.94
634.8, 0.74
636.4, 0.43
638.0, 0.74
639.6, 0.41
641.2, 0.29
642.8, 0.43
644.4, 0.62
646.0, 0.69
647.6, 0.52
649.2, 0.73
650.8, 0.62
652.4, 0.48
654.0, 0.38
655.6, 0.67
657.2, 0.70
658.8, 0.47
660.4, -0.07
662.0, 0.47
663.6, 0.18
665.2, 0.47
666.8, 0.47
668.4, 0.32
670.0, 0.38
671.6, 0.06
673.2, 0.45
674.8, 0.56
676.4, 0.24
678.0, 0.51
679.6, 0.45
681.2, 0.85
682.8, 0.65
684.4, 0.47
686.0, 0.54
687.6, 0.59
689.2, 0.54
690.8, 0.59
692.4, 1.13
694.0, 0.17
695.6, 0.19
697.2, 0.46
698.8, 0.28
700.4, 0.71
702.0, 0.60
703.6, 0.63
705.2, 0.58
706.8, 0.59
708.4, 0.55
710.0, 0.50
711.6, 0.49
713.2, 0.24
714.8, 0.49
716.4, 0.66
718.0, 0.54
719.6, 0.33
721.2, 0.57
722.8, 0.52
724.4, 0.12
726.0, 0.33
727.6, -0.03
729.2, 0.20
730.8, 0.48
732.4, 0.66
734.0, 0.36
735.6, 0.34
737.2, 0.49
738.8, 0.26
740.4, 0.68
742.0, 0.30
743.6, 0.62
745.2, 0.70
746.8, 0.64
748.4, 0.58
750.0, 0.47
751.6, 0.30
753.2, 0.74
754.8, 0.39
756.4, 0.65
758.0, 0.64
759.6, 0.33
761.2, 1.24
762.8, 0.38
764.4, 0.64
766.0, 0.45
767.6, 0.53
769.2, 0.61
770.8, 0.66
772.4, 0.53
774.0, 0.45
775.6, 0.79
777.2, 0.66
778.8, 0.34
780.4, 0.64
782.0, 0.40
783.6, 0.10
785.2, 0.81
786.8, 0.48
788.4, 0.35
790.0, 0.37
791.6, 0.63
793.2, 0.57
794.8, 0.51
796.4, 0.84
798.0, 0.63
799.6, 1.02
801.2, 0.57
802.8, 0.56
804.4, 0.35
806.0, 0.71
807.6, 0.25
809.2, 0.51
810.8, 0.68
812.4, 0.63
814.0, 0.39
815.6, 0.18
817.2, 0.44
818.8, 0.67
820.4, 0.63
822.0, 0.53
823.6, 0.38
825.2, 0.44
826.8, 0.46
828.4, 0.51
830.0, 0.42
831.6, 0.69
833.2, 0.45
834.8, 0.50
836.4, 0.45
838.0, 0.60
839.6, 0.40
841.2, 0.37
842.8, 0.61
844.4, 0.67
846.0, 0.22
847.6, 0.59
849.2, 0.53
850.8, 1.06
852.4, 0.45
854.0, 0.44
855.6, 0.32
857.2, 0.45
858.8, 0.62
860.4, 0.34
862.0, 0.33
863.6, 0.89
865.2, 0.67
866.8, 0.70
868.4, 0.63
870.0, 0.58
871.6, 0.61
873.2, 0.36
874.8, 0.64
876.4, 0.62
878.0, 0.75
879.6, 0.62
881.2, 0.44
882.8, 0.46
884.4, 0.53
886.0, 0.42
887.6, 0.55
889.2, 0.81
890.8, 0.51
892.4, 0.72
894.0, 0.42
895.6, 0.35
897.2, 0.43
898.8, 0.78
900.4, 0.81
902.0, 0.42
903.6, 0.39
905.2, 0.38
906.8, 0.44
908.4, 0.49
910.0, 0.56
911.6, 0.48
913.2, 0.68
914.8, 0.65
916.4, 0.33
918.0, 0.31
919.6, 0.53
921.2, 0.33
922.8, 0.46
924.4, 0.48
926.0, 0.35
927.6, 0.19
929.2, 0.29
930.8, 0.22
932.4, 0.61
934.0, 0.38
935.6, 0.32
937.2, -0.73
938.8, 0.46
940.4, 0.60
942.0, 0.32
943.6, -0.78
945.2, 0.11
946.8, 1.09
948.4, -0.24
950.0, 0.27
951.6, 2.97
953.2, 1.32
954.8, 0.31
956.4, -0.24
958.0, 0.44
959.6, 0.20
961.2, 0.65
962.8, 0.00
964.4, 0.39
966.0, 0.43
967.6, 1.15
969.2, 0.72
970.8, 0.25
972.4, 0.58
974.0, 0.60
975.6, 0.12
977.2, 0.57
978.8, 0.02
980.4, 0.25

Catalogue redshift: 1.553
